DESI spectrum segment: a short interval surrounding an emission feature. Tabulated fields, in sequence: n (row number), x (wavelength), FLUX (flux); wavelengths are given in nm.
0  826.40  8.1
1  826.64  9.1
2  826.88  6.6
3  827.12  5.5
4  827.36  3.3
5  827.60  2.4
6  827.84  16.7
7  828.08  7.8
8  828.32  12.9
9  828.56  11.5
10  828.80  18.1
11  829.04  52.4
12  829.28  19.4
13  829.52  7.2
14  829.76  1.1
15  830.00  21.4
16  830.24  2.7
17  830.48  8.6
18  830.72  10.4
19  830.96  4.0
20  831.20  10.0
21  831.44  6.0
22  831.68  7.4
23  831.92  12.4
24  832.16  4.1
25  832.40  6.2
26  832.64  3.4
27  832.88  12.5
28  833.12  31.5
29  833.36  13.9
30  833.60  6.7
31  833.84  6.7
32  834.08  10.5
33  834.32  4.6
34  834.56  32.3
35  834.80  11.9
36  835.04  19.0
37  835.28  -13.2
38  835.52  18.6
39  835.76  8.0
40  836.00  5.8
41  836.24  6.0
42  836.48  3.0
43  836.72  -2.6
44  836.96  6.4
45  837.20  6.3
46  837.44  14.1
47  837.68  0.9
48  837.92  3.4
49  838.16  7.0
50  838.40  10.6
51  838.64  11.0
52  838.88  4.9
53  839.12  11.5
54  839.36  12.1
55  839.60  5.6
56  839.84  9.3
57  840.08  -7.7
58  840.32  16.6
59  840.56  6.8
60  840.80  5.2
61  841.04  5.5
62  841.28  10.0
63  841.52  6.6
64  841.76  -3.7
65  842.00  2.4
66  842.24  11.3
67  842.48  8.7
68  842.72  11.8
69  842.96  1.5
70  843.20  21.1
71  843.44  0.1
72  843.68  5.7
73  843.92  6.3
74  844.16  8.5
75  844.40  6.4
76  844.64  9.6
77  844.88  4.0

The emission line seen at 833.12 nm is [S II]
